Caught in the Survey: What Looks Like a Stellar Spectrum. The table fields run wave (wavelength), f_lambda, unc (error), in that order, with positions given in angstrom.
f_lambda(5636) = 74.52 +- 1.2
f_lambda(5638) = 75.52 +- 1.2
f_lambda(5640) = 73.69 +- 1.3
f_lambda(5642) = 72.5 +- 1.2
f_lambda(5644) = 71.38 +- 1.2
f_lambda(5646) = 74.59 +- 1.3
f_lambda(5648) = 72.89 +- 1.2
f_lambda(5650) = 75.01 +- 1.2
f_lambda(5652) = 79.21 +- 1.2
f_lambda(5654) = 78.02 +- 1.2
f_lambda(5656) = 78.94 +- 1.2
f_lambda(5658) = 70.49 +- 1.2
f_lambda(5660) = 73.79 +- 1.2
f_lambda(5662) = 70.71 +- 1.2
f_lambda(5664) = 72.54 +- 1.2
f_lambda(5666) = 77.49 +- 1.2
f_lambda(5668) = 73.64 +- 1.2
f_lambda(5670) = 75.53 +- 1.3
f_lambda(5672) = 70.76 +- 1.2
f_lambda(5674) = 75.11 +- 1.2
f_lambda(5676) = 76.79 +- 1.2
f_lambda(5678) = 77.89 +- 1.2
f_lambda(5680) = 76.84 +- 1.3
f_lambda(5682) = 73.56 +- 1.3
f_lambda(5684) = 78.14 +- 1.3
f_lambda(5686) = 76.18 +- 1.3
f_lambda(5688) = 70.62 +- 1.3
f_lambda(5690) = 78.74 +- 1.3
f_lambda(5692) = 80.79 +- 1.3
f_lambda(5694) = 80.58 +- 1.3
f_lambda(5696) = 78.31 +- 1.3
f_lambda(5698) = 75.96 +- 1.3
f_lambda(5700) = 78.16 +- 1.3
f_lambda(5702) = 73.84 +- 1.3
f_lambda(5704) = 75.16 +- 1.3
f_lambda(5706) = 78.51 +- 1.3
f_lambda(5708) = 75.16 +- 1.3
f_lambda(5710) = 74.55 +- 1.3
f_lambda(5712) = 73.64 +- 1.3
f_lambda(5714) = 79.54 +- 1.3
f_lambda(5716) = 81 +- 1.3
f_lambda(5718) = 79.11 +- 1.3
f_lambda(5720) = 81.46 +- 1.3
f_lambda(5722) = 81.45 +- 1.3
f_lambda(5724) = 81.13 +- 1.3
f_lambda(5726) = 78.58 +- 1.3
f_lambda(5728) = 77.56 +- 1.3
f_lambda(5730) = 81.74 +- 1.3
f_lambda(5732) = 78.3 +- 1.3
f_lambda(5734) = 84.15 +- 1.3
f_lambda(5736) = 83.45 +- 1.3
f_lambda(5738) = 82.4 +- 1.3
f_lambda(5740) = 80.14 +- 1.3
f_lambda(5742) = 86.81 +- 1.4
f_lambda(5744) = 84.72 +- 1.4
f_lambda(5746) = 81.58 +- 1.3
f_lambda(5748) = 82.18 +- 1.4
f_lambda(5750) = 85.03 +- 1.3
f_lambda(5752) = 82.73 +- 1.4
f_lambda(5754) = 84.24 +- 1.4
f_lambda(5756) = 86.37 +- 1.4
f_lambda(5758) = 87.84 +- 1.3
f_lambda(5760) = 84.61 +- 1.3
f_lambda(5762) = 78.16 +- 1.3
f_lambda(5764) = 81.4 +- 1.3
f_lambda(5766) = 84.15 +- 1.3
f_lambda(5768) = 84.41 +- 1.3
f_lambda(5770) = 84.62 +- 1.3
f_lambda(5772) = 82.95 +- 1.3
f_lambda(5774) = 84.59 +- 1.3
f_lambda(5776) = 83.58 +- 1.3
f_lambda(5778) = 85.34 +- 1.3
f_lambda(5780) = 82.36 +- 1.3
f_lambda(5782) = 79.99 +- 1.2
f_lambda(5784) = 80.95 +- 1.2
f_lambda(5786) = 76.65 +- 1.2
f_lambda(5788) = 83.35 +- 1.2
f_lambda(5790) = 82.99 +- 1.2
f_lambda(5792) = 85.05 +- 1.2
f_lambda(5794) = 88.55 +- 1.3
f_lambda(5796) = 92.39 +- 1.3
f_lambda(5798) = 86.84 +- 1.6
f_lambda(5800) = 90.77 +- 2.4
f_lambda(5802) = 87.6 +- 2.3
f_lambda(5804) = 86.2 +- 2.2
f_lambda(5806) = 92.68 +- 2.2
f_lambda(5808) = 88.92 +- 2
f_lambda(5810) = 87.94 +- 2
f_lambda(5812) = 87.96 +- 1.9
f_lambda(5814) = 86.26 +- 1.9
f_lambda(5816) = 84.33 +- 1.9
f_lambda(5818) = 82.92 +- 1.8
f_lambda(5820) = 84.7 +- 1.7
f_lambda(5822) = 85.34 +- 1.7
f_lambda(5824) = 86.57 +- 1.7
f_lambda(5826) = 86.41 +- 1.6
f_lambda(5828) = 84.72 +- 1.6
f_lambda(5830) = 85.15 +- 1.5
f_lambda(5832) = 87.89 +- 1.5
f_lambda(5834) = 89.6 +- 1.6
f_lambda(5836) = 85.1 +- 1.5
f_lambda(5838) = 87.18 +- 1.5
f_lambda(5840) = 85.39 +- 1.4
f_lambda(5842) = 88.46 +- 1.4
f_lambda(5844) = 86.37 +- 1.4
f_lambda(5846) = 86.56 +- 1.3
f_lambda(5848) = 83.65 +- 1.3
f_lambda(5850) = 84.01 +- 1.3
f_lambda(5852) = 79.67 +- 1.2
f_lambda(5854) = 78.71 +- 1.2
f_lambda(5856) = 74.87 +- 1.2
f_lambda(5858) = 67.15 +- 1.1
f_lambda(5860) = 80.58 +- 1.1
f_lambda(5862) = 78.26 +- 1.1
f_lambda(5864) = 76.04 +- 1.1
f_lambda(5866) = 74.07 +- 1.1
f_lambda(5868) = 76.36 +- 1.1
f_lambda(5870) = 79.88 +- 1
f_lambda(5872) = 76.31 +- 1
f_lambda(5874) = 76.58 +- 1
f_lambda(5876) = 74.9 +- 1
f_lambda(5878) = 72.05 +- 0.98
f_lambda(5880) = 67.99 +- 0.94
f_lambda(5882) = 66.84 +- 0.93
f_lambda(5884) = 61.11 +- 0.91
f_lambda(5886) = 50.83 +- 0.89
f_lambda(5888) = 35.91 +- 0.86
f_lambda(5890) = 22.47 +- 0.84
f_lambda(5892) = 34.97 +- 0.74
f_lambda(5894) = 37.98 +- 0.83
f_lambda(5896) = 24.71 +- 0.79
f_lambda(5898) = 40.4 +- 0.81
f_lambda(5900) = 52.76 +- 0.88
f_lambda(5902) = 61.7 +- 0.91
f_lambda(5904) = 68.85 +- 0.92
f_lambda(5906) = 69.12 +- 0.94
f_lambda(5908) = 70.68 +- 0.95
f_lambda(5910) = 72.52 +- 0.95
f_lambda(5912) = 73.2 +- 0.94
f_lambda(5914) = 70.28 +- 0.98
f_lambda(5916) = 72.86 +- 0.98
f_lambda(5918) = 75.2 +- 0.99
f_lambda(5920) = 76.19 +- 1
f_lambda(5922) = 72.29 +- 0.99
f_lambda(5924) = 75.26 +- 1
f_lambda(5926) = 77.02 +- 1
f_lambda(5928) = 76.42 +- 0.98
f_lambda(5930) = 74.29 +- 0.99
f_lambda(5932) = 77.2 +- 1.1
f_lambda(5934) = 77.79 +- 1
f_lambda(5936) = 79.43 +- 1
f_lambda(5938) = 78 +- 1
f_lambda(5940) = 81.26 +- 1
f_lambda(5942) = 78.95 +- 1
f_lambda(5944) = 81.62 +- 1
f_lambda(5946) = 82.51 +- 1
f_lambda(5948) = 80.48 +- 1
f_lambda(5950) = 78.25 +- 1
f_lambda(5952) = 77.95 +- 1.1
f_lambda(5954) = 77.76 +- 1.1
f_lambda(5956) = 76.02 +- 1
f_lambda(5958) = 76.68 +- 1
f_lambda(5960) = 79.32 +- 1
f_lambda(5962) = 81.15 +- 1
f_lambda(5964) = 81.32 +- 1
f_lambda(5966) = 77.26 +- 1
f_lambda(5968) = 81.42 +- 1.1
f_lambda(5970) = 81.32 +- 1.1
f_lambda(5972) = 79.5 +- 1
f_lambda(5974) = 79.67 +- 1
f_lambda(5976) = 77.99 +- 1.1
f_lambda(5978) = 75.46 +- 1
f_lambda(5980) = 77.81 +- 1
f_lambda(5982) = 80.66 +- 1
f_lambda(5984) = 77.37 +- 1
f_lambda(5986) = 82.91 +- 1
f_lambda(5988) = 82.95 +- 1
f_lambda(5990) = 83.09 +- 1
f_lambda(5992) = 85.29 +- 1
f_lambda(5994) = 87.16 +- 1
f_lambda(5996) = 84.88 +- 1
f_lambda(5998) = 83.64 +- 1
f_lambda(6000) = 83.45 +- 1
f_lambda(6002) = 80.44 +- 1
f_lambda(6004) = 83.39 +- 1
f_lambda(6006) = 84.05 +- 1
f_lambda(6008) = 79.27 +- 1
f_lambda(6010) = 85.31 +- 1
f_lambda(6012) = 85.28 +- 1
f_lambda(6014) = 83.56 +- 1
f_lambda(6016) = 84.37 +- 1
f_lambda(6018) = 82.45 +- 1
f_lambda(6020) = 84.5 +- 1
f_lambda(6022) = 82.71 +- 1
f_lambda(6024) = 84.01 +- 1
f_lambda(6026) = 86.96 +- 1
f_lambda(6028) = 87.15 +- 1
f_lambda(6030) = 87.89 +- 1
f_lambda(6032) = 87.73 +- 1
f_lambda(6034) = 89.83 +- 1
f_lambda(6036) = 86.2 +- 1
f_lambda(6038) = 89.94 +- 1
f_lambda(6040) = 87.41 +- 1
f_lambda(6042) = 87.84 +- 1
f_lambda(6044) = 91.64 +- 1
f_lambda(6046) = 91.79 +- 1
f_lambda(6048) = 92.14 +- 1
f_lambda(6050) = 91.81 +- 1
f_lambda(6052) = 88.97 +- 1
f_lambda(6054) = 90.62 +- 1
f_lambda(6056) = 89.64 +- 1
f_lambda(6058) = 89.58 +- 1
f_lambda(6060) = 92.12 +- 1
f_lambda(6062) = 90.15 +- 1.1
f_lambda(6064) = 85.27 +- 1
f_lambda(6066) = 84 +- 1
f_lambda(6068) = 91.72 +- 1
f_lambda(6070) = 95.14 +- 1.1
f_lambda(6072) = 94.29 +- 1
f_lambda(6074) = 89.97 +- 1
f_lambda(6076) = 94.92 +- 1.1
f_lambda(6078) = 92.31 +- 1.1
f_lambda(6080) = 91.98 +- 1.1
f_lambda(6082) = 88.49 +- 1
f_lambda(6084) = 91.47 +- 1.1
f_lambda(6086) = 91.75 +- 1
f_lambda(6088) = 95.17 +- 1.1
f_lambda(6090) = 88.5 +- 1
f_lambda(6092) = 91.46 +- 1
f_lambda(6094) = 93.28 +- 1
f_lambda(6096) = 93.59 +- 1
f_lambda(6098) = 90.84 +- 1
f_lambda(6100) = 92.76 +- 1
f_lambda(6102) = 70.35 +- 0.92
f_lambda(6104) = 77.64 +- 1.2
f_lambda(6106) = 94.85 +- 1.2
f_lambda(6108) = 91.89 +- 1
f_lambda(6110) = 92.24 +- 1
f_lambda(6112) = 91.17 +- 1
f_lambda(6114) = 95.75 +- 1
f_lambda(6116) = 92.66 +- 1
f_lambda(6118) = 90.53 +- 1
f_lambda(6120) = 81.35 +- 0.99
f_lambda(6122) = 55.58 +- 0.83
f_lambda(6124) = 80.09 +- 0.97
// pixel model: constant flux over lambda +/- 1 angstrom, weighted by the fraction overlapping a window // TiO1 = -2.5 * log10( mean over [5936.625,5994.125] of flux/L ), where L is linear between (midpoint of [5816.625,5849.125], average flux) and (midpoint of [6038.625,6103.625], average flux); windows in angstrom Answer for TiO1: 0.11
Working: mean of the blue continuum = 86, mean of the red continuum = 90.2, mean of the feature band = 79.9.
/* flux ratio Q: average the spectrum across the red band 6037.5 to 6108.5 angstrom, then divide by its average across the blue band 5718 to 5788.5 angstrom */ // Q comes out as 1.09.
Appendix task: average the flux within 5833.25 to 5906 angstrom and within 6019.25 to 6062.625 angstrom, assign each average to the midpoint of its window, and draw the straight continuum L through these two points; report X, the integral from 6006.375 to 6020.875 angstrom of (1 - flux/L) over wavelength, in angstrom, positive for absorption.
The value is 0.3 angstrom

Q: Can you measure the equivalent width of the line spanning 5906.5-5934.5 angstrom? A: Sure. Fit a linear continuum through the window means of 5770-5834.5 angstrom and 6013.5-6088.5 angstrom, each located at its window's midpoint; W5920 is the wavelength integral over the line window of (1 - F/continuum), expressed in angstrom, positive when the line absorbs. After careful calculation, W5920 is 4.2 angstrom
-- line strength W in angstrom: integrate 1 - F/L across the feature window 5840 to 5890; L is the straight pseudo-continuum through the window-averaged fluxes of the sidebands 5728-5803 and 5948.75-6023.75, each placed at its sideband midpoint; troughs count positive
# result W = 5.7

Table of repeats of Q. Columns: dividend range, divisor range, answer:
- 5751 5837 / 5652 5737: 1.11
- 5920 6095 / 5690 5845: 1.01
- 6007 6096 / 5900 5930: 1.24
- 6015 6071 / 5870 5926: 1.43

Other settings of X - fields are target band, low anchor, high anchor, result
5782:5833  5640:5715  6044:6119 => -3.6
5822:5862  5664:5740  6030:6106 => -0.6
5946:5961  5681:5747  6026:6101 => 1.5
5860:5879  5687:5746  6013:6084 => 1.7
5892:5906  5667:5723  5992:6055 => 5.8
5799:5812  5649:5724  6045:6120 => -1.3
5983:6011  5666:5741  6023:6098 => 1.6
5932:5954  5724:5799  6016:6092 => 1.9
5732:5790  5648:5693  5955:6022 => -4.5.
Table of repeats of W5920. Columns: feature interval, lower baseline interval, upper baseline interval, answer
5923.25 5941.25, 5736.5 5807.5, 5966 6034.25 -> 1.3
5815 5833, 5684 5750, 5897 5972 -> -1.9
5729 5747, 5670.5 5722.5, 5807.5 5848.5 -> -0.6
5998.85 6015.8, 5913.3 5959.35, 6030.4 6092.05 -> 0.3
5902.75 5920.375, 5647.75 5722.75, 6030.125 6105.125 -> 2.6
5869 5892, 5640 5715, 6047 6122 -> 6.0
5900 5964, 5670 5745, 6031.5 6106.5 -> 7.5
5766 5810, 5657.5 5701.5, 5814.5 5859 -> -2.2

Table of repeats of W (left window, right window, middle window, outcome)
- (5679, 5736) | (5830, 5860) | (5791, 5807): -1.4 angstrom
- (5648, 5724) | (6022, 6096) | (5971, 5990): 1.7 angstrom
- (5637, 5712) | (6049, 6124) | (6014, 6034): 0.4 angstrom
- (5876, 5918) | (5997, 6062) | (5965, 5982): -1.1 angstrom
